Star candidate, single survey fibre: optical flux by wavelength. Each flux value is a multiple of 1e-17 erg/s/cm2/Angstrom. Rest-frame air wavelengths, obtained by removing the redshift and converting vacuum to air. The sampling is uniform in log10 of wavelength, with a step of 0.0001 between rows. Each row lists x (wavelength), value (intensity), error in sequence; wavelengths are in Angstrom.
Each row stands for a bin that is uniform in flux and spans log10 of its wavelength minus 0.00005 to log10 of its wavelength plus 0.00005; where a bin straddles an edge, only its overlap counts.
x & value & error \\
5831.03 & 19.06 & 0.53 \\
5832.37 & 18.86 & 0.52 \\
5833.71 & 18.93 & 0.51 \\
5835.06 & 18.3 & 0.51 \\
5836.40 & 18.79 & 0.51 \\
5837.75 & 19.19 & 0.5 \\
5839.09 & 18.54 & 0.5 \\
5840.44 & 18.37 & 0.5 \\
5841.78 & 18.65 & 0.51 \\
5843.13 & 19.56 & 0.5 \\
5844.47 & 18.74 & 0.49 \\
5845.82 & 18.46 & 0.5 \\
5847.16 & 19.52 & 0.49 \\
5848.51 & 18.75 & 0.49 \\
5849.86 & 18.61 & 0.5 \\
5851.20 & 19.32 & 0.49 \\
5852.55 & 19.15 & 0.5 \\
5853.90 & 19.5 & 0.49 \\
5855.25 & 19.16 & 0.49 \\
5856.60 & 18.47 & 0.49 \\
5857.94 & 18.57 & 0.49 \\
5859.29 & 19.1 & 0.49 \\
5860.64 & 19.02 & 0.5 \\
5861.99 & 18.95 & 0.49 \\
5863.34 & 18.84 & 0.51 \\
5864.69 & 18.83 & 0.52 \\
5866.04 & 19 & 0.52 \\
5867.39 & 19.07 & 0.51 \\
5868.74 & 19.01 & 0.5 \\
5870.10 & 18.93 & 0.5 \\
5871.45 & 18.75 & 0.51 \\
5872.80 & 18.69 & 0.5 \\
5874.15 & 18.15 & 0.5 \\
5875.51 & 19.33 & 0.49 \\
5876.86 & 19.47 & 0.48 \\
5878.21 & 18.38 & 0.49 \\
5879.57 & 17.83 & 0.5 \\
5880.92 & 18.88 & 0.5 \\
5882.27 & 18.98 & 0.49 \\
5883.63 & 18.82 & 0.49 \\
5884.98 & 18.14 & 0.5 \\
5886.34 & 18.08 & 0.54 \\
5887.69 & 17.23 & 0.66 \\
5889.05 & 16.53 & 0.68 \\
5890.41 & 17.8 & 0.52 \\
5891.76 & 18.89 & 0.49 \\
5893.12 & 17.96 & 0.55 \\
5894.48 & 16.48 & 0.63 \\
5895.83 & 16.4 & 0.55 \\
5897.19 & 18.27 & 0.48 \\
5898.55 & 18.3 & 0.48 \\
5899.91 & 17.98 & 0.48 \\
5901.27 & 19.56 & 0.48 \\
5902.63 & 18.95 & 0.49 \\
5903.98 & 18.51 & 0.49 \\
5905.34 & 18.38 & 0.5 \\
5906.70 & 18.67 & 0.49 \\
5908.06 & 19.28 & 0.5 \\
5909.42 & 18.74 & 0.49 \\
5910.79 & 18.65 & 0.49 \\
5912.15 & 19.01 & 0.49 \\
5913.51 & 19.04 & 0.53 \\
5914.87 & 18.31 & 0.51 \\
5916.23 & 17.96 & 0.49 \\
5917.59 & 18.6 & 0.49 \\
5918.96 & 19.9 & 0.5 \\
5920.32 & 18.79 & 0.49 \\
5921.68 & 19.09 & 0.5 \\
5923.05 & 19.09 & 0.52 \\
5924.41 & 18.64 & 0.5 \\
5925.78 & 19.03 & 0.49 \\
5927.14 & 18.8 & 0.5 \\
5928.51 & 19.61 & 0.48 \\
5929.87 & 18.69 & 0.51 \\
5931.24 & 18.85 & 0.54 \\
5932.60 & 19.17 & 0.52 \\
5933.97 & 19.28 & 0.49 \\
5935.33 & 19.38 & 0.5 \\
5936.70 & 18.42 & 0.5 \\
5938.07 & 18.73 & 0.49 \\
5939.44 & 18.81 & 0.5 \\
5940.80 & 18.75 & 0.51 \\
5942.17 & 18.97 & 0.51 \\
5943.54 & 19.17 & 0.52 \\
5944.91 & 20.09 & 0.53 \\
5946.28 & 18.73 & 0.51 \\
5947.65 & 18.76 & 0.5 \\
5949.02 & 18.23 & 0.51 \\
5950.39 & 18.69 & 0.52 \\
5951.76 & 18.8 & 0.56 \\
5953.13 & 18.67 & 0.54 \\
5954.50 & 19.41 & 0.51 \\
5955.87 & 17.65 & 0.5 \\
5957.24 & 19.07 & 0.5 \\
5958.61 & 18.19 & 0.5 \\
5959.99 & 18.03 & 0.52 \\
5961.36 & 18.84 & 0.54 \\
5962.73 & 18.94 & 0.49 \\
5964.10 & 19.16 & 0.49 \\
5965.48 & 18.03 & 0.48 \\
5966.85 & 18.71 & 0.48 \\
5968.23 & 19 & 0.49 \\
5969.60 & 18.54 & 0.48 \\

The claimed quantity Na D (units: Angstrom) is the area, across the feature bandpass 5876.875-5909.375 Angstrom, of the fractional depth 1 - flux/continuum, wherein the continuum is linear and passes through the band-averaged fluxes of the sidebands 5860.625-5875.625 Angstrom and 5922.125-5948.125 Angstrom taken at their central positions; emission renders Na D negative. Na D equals 1.2 Angstrom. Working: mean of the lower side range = 18.8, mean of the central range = 18.2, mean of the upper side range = 19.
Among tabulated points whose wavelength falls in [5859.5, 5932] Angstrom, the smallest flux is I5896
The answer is 16.4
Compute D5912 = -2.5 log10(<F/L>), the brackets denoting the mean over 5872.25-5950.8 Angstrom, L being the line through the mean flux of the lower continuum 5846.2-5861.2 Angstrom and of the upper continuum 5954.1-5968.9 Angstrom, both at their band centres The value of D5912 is 0.01 mag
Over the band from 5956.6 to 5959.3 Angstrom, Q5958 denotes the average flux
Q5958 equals 18.6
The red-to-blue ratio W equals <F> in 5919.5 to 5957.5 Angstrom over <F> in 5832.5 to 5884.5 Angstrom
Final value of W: 1.00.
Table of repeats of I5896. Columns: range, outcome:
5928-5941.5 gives 18.42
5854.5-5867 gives 18.47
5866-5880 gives 17.83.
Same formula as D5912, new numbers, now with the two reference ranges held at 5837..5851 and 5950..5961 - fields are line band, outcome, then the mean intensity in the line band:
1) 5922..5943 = -0.02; 18.9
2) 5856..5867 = 0.00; 18.9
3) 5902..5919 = 0.00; 18.7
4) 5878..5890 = 0.04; 18.1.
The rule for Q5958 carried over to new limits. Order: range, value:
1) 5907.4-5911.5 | 18.9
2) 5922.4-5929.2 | 19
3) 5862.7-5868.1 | 18.9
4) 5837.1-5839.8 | 18.8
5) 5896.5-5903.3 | 18.6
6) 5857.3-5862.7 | 18.9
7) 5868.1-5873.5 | 18.8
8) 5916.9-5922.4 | 19.1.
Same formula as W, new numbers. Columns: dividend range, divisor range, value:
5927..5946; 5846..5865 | 1.00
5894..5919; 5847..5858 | 0.97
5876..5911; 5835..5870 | 0.97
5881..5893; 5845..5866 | 0.95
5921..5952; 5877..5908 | 1.04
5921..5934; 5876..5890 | 1.04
